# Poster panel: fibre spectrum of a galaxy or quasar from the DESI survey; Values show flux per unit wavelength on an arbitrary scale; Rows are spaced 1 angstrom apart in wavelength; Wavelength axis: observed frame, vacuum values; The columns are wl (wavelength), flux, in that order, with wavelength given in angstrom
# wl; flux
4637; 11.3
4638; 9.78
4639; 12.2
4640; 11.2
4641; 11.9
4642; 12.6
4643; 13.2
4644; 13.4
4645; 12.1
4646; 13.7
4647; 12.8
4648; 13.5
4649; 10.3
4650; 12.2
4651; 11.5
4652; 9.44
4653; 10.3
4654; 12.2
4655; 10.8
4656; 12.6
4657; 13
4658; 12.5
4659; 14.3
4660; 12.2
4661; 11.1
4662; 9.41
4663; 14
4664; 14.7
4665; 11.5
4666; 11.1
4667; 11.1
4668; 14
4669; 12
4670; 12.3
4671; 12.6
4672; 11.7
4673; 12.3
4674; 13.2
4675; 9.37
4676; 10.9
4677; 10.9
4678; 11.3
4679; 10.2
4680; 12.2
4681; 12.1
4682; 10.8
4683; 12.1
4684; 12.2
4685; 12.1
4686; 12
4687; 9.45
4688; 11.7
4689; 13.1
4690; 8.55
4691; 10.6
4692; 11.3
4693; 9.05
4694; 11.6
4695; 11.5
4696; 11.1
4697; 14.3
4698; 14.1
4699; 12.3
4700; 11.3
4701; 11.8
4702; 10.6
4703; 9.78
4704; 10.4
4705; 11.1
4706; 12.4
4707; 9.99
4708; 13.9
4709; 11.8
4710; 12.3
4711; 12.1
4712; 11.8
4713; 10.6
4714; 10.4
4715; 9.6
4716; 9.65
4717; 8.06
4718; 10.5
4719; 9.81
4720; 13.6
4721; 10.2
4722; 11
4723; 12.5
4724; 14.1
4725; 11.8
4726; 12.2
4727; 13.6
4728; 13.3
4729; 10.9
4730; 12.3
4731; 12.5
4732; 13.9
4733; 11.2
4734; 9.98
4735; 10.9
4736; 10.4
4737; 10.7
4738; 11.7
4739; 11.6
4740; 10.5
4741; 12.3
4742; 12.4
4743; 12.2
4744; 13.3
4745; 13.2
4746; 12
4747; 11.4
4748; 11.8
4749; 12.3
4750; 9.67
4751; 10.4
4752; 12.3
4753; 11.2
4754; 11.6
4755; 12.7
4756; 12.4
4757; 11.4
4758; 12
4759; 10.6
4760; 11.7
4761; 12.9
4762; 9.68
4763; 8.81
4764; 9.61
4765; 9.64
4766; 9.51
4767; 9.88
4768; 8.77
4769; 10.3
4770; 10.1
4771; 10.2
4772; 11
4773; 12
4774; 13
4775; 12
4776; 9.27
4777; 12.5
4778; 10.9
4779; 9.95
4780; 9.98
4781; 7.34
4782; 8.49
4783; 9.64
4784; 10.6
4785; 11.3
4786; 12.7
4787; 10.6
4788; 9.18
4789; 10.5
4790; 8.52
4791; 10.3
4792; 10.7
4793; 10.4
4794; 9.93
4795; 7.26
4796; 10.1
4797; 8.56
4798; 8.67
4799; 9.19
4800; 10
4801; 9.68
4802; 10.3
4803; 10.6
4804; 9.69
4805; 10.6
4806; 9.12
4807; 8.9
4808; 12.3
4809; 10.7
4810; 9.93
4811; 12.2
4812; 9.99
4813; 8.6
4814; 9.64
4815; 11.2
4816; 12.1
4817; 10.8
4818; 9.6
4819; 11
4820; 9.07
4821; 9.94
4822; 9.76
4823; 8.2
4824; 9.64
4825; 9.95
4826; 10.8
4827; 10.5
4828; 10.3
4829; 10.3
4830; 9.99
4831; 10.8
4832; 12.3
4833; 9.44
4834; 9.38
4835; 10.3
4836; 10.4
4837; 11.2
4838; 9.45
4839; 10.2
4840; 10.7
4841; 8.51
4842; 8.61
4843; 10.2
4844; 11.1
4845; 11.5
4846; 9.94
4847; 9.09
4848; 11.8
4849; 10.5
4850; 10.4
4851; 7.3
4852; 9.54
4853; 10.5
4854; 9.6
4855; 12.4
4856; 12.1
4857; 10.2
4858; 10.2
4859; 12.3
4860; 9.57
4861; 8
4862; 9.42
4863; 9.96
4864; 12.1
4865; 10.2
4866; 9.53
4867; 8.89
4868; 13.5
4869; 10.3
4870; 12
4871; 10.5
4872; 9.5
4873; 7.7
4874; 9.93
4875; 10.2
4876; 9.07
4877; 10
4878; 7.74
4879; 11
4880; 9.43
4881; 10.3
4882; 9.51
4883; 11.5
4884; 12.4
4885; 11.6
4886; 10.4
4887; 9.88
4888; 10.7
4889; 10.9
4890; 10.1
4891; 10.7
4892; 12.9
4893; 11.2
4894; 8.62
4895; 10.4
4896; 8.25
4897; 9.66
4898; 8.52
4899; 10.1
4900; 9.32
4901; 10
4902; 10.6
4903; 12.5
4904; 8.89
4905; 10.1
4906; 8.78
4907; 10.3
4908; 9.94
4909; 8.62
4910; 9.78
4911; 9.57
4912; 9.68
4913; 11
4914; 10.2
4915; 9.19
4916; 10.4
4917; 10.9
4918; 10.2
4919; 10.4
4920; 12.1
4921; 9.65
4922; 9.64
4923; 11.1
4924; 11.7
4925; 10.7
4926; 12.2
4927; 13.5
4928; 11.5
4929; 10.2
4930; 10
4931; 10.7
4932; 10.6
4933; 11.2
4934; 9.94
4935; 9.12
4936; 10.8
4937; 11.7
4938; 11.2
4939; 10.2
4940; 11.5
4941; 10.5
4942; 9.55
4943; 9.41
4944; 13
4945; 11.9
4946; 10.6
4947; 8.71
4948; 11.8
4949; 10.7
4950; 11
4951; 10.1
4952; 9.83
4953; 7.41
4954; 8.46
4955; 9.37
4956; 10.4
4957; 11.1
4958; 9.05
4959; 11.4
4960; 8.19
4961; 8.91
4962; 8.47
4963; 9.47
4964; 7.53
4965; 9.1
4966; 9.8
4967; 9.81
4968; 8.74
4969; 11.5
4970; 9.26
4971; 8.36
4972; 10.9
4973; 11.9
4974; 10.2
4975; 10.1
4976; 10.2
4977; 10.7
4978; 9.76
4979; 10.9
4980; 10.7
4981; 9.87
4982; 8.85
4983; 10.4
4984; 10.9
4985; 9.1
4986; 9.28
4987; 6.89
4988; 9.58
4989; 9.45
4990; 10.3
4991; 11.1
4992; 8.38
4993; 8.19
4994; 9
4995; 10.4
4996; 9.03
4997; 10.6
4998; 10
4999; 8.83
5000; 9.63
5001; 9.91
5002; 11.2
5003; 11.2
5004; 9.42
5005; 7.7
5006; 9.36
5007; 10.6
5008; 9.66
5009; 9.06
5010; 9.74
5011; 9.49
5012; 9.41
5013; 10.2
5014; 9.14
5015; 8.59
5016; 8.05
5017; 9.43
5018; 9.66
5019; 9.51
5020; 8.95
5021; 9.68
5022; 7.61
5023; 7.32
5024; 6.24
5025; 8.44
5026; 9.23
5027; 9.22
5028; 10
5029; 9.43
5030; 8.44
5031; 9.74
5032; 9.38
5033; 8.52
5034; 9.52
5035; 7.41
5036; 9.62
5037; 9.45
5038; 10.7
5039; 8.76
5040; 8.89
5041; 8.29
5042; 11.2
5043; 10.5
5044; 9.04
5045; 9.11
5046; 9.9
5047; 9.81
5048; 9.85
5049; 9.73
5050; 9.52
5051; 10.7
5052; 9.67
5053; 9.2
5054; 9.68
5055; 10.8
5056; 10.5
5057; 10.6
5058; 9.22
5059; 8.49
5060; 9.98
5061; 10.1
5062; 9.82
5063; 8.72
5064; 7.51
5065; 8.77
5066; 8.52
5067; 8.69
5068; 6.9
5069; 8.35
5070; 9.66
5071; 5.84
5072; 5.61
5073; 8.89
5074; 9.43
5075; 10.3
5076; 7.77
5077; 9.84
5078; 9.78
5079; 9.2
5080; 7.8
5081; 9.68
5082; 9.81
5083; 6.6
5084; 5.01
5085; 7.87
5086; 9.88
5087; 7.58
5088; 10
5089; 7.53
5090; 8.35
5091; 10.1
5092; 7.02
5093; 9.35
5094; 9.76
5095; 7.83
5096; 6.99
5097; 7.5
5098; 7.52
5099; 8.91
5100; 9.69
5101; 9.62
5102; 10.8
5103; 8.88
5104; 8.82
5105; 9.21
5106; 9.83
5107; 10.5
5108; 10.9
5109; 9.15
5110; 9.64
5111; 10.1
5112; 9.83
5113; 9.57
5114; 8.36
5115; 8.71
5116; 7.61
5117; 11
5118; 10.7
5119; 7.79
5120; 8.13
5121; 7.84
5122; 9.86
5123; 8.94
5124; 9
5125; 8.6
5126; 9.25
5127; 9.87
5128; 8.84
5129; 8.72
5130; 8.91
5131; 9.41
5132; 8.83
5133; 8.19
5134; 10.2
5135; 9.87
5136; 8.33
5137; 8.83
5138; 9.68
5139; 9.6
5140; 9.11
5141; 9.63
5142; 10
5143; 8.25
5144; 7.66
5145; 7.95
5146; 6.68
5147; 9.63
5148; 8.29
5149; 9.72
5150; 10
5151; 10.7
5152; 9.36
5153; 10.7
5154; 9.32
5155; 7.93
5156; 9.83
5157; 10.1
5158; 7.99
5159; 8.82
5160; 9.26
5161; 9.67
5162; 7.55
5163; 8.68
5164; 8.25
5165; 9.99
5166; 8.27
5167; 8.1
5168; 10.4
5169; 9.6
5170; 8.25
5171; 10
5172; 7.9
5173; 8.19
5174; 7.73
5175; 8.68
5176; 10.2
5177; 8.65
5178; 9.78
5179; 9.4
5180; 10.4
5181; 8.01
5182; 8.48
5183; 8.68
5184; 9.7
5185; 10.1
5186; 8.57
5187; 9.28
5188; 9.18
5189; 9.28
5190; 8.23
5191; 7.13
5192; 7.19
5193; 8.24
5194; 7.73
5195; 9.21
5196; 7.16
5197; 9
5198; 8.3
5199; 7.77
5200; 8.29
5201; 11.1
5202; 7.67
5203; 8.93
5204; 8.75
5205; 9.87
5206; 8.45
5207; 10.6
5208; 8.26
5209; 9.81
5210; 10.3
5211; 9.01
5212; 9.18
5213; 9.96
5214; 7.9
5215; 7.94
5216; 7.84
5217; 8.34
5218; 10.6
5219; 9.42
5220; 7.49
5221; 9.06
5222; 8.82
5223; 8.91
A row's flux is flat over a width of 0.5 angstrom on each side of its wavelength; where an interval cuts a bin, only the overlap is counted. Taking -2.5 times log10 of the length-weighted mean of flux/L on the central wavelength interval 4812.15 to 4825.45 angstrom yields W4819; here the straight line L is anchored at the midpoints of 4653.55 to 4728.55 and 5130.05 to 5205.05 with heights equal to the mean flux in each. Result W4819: 0.10 mag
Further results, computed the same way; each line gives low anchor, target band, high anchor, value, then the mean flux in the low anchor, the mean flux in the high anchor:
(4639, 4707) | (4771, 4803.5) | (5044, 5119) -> 0.086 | 11.8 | 9.03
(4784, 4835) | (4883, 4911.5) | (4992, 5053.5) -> -0.043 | 10.1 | 9.34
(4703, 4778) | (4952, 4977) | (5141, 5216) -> 0.054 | 11.3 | 8.9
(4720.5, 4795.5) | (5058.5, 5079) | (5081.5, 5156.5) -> 0.074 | 11.1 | 8.99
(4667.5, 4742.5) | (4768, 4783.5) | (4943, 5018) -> 0.069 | 11.5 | 9.74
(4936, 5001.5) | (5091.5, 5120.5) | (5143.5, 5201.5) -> 0.013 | 9.9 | 8.87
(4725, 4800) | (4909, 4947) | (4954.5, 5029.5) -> -0.079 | 10.9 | 9.51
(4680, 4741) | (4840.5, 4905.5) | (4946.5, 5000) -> 0.017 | 11.5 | 9.7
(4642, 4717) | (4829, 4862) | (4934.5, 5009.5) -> 0.045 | 11.7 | 9.88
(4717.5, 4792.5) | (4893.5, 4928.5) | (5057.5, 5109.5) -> -0.025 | 11.1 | 8.73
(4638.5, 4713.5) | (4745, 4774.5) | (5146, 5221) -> 0.027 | 11.8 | 8.94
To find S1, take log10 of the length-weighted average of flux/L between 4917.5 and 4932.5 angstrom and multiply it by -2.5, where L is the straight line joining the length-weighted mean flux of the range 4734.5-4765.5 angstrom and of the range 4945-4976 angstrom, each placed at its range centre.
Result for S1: -0.092 mag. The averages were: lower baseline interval 11.4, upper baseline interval 9.78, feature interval 10.9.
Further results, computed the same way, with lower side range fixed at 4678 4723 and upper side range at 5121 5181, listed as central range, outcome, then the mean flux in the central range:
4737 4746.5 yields -0.09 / 12.1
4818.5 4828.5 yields 0.08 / 9.92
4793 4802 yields 0.16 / 9.3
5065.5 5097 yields 0.13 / 8.37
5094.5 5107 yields 0.05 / 8.87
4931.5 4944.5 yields -0.06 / 10.7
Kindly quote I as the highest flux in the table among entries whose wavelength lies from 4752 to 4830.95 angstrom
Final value 13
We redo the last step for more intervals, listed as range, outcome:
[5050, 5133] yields 11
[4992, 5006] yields 11.2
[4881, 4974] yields 13.5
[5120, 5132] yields 9.87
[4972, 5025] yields 11.9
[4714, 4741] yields 14.1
